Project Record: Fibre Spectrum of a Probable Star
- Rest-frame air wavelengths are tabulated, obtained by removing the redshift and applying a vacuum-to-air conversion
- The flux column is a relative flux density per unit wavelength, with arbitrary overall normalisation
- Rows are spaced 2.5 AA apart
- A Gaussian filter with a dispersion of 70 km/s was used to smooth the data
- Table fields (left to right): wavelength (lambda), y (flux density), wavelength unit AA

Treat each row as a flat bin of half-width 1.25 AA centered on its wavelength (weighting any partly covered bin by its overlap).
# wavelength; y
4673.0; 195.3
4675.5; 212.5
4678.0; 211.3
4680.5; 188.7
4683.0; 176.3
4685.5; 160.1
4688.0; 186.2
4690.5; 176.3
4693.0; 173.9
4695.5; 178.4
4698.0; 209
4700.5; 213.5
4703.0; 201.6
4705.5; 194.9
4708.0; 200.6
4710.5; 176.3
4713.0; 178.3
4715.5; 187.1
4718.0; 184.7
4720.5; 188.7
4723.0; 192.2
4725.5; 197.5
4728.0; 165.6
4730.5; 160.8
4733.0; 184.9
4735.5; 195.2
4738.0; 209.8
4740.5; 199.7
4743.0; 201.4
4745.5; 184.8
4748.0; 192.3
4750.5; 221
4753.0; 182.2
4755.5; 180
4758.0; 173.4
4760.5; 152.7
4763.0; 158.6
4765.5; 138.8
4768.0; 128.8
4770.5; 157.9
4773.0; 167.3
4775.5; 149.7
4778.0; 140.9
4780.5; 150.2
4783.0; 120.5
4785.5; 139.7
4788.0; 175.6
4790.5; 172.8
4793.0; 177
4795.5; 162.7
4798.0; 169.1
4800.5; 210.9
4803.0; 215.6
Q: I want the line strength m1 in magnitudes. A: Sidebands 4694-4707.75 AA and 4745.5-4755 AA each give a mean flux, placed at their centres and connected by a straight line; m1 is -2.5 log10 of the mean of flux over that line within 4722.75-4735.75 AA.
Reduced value 0.09 mag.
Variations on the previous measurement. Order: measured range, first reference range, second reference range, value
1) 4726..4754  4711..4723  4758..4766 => -0.13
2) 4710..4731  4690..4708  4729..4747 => 0.06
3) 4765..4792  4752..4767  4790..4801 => 0.14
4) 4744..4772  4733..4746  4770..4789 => 0.04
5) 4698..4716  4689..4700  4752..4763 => -0.06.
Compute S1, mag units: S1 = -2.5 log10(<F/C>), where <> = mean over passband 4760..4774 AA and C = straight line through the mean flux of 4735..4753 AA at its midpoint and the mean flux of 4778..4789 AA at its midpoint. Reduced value 0.12 mag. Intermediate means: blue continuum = 200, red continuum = 145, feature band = 150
